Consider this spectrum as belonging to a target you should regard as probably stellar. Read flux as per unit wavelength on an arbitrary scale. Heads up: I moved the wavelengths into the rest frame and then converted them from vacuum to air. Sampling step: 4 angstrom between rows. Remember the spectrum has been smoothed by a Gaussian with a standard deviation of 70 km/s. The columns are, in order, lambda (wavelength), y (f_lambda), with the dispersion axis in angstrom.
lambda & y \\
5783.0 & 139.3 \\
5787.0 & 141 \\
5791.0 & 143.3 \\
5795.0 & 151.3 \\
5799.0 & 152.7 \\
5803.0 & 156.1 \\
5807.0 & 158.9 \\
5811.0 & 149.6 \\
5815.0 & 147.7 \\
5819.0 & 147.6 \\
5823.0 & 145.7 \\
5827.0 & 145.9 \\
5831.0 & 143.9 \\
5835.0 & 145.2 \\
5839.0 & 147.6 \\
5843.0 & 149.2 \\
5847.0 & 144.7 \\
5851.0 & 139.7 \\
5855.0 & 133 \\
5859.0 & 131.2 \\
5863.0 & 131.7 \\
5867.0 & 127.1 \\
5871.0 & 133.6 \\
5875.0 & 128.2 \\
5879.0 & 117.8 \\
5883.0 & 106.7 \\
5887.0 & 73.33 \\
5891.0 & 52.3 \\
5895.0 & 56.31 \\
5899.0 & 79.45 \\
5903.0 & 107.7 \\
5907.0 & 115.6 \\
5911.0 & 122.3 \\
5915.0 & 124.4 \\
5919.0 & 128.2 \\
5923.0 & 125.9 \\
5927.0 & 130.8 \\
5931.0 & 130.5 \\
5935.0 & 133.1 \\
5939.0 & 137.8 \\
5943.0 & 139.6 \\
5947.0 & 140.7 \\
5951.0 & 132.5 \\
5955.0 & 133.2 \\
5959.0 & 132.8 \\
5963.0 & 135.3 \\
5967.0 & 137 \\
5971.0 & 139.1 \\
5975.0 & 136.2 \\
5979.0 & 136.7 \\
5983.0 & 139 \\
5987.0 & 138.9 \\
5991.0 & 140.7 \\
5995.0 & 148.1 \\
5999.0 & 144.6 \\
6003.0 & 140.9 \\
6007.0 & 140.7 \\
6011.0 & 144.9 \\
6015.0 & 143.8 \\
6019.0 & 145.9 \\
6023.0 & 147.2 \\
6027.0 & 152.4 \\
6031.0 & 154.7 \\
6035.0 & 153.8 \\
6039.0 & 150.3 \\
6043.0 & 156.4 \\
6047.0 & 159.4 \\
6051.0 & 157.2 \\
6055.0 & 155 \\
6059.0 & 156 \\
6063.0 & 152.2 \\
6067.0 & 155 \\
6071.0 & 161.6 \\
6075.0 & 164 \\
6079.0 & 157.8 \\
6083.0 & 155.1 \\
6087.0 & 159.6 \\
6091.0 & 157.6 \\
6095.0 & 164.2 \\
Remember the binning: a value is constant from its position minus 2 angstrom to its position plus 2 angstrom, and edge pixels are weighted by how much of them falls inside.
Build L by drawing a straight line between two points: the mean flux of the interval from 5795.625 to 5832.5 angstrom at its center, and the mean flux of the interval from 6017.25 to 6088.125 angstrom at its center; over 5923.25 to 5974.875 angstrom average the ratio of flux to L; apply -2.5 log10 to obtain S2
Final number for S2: 0.136 mag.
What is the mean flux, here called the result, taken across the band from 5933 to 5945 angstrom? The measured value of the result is 137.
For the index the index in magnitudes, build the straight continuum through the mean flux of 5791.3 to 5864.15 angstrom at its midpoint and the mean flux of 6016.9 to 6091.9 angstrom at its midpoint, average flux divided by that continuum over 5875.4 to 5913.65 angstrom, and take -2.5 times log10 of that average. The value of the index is 0.49 mag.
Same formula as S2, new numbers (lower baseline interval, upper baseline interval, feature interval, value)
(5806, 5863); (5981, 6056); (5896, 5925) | 0.28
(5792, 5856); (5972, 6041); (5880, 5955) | 0.27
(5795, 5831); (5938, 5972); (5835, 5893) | 0.18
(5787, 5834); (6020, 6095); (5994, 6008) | 0.08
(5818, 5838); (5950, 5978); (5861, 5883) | 0.13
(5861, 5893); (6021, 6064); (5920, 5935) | -0.06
